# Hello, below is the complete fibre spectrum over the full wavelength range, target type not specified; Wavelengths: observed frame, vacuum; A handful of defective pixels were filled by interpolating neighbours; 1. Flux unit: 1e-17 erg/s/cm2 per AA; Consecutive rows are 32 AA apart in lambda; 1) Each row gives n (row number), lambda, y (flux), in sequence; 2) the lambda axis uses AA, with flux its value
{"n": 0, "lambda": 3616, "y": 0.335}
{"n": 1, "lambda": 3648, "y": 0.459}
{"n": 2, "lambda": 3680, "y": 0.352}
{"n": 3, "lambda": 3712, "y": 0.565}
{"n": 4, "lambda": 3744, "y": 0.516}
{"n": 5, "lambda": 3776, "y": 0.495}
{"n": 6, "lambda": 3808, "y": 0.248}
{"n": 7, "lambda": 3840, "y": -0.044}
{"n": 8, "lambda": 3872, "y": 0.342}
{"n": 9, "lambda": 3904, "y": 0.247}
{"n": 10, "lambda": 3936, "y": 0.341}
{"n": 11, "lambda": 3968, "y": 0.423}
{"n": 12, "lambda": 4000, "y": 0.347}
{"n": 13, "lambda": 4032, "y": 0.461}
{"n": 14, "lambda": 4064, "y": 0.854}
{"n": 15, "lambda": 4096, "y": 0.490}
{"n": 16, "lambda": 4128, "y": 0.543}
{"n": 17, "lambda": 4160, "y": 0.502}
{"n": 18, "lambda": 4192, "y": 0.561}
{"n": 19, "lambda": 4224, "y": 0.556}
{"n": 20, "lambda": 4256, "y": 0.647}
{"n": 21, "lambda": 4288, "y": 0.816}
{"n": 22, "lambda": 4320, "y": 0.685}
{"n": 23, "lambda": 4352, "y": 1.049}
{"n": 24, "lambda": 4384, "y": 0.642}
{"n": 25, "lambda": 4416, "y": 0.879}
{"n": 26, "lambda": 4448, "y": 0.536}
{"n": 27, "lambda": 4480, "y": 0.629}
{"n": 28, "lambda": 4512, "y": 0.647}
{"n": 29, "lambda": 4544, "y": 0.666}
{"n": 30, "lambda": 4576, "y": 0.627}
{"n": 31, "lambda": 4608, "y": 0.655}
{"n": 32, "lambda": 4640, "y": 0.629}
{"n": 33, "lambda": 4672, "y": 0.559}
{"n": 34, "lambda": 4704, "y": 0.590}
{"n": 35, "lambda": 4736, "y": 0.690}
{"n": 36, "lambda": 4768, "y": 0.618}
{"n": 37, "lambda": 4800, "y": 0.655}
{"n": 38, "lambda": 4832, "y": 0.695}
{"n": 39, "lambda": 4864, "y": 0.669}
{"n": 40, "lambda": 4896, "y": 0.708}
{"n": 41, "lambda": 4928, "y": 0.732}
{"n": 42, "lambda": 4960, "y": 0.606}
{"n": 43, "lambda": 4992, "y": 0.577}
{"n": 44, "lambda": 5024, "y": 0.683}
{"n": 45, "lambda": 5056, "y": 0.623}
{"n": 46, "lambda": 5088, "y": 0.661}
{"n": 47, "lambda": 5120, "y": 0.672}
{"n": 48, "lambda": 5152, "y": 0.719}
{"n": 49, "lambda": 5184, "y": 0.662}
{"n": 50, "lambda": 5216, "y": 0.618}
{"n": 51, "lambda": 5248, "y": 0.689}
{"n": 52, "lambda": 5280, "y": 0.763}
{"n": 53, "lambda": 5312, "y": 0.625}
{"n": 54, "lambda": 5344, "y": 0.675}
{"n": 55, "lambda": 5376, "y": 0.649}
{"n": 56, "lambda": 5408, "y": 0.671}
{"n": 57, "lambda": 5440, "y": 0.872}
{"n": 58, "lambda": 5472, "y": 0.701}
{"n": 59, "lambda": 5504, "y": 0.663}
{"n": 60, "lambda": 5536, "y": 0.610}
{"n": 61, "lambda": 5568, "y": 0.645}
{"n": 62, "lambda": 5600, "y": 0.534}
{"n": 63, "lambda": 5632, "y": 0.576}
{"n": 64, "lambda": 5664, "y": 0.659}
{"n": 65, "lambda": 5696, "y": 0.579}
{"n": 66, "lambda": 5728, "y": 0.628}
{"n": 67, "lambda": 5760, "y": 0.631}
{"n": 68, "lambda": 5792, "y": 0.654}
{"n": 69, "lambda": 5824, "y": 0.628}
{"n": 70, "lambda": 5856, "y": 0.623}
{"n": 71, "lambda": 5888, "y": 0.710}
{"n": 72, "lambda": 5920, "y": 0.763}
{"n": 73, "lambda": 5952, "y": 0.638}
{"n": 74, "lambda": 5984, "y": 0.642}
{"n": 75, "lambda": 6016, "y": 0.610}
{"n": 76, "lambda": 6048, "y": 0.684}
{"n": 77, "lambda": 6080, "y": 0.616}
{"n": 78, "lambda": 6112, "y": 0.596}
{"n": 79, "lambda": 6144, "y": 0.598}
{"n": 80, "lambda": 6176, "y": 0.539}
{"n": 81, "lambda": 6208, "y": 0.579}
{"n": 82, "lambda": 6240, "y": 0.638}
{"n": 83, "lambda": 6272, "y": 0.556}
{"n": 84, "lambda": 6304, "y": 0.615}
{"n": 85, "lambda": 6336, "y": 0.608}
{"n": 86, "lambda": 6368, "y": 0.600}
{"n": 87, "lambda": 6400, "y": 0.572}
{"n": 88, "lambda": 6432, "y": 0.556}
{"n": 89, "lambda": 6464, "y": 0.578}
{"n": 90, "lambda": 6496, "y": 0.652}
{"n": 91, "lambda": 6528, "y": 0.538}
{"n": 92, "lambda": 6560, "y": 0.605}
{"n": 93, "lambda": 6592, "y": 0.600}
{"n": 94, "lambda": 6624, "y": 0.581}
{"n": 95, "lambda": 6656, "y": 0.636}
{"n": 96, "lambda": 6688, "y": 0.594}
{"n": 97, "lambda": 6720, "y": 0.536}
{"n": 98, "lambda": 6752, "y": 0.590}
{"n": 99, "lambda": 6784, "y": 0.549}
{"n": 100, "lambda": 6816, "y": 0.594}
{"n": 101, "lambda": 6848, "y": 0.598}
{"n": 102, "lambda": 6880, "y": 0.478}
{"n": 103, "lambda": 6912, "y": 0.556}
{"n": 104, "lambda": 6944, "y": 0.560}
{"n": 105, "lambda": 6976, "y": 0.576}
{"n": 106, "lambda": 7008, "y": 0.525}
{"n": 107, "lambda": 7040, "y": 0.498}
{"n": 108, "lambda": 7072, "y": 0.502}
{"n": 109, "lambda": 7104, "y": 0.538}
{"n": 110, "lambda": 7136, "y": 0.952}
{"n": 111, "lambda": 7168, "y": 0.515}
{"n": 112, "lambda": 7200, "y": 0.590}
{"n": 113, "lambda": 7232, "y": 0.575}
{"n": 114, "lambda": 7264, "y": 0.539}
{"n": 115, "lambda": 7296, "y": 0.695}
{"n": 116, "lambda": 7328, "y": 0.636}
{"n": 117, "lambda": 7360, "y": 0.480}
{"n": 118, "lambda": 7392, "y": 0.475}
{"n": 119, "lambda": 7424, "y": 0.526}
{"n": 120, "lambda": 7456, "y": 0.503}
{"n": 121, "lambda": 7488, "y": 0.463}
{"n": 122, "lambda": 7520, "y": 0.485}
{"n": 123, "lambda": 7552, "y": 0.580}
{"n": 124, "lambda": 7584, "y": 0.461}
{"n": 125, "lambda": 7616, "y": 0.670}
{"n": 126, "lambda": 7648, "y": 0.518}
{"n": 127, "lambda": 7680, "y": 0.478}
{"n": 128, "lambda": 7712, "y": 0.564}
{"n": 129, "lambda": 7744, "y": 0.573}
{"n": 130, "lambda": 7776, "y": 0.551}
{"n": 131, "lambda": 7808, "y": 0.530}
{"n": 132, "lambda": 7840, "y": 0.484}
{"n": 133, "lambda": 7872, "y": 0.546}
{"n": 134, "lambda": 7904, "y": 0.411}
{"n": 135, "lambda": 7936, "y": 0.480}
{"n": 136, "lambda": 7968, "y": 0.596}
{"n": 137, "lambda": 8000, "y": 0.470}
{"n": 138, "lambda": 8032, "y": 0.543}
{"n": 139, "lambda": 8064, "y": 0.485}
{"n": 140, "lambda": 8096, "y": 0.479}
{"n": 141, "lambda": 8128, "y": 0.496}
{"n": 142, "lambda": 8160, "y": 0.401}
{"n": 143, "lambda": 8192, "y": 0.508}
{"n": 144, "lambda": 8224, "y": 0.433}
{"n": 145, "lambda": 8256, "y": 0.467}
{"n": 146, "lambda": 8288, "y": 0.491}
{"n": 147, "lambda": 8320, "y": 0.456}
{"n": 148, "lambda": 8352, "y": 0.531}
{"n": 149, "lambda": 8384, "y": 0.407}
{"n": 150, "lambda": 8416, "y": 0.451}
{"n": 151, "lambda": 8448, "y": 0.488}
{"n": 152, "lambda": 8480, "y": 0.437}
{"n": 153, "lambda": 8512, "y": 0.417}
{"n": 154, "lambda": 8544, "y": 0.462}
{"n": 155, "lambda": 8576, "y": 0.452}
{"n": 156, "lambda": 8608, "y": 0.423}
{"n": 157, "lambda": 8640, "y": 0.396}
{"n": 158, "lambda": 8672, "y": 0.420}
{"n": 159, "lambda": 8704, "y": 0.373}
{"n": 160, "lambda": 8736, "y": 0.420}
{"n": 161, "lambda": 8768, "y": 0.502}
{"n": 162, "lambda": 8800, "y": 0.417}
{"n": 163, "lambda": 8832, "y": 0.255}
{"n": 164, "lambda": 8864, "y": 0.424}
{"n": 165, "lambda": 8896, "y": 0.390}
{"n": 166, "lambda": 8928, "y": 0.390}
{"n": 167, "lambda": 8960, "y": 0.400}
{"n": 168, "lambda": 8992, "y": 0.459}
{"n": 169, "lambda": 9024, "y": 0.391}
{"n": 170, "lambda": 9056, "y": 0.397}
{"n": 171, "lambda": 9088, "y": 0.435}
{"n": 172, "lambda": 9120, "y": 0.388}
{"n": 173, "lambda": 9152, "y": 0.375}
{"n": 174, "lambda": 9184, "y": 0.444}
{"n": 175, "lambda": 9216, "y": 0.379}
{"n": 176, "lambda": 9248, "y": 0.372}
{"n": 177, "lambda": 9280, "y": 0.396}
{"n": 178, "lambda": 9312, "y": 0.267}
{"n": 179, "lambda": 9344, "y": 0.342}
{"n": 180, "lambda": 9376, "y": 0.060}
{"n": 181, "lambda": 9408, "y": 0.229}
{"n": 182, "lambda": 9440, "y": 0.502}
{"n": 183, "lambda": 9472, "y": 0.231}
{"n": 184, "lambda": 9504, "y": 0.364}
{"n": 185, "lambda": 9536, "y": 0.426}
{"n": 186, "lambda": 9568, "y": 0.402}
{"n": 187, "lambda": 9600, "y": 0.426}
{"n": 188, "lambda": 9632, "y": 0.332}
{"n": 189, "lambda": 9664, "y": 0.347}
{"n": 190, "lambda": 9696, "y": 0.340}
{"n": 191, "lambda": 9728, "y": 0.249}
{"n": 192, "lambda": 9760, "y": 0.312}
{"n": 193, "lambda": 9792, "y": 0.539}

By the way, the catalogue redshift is 0.088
